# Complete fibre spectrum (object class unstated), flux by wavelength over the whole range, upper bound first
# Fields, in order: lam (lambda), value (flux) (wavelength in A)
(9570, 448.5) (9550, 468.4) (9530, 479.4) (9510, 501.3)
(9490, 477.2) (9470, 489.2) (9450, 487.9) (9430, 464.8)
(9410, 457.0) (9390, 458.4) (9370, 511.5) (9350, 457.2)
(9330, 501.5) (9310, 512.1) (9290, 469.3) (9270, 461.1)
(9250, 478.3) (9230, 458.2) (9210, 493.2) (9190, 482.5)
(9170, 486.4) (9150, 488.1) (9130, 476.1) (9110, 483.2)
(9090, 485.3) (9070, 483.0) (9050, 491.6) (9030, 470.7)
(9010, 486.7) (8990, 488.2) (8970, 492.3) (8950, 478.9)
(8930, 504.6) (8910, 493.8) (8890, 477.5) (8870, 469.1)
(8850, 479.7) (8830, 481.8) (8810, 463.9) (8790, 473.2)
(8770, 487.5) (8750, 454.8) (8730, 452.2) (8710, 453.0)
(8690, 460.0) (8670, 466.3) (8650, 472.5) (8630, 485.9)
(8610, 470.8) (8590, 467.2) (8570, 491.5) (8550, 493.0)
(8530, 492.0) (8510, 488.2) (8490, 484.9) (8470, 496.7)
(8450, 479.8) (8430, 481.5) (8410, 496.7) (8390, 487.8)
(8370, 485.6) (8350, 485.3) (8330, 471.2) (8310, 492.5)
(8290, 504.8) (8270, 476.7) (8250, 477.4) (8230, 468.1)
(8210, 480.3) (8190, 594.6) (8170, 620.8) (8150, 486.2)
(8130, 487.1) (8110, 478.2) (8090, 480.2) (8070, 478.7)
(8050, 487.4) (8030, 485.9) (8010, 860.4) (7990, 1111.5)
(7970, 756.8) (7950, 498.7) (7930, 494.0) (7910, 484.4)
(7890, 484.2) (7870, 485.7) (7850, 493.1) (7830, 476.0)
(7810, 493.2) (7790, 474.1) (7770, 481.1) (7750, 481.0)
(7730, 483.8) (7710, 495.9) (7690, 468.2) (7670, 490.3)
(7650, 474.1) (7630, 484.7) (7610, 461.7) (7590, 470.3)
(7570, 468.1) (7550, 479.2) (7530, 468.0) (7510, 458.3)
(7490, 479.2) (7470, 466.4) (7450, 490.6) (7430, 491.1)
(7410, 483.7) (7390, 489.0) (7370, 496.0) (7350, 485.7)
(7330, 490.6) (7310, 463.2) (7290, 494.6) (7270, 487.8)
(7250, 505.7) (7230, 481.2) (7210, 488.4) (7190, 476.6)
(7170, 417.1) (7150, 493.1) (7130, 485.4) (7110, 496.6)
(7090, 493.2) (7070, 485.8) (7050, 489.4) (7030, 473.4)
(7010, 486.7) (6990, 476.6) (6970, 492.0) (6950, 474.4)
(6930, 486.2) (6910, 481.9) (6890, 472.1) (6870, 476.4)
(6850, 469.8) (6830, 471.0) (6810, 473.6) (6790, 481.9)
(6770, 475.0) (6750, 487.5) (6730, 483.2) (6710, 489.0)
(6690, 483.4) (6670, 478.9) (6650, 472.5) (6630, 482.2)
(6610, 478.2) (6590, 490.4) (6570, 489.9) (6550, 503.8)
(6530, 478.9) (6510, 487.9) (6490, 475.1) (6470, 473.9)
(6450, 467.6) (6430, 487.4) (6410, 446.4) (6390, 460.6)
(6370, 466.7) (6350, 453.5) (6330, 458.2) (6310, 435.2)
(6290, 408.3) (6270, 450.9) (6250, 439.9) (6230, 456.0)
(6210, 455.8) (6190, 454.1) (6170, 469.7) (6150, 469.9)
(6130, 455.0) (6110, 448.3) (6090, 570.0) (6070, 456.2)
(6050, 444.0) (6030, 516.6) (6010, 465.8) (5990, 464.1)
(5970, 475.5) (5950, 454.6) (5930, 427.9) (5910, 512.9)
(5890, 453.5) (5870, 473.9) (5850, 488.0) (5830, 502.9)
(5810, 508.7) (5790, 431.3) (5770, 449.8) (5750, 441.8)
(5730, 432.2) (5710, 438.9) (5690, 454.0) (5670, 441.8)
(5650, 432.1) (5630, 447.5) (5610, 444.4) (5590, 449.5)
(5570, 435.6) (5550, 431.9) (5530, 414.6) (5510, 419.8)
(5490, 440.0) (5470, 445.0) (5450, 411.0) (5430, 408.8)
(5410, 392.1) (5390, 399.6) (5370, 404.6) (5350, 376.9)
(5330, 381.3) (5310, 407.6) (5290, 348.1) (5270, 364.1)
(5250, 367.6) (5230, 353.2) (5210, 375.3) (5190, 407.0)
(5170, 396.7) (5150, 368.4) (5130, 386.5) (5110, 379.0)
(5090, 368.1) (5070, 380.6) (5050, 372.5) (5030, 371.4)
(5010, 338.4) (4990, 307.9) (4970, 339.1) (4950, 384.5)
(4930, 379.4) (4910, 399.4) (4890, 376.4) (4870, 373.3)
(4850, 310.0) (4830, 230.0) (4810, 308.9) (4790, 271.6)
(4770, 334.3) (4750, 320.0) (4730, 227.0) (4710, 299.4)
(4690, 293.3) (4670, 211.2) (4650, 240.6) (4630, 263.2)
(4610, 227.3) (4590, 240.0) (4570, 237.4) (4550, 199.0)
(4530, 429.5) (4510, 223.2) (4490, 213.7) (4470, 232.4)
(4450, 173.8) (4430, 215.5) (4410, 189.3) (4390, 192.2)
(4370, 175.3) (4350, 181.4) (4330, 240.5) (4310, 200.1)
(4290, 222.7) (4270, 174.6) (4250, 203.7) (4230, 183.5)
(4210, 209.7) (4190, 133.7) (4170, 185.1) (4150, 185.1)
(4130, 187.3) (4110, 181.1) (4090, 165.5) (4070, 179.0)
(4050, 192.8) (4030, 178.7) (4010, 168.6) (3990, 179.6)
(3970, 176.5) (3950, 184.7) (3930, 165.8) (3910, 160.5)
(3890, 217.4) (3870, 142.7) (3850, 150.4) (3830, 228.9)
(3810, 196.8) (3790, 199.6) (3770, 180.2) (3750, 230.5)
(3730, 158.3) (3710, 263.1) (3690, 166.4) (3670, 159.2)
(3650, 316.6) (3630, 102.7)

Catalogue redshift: 0.216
